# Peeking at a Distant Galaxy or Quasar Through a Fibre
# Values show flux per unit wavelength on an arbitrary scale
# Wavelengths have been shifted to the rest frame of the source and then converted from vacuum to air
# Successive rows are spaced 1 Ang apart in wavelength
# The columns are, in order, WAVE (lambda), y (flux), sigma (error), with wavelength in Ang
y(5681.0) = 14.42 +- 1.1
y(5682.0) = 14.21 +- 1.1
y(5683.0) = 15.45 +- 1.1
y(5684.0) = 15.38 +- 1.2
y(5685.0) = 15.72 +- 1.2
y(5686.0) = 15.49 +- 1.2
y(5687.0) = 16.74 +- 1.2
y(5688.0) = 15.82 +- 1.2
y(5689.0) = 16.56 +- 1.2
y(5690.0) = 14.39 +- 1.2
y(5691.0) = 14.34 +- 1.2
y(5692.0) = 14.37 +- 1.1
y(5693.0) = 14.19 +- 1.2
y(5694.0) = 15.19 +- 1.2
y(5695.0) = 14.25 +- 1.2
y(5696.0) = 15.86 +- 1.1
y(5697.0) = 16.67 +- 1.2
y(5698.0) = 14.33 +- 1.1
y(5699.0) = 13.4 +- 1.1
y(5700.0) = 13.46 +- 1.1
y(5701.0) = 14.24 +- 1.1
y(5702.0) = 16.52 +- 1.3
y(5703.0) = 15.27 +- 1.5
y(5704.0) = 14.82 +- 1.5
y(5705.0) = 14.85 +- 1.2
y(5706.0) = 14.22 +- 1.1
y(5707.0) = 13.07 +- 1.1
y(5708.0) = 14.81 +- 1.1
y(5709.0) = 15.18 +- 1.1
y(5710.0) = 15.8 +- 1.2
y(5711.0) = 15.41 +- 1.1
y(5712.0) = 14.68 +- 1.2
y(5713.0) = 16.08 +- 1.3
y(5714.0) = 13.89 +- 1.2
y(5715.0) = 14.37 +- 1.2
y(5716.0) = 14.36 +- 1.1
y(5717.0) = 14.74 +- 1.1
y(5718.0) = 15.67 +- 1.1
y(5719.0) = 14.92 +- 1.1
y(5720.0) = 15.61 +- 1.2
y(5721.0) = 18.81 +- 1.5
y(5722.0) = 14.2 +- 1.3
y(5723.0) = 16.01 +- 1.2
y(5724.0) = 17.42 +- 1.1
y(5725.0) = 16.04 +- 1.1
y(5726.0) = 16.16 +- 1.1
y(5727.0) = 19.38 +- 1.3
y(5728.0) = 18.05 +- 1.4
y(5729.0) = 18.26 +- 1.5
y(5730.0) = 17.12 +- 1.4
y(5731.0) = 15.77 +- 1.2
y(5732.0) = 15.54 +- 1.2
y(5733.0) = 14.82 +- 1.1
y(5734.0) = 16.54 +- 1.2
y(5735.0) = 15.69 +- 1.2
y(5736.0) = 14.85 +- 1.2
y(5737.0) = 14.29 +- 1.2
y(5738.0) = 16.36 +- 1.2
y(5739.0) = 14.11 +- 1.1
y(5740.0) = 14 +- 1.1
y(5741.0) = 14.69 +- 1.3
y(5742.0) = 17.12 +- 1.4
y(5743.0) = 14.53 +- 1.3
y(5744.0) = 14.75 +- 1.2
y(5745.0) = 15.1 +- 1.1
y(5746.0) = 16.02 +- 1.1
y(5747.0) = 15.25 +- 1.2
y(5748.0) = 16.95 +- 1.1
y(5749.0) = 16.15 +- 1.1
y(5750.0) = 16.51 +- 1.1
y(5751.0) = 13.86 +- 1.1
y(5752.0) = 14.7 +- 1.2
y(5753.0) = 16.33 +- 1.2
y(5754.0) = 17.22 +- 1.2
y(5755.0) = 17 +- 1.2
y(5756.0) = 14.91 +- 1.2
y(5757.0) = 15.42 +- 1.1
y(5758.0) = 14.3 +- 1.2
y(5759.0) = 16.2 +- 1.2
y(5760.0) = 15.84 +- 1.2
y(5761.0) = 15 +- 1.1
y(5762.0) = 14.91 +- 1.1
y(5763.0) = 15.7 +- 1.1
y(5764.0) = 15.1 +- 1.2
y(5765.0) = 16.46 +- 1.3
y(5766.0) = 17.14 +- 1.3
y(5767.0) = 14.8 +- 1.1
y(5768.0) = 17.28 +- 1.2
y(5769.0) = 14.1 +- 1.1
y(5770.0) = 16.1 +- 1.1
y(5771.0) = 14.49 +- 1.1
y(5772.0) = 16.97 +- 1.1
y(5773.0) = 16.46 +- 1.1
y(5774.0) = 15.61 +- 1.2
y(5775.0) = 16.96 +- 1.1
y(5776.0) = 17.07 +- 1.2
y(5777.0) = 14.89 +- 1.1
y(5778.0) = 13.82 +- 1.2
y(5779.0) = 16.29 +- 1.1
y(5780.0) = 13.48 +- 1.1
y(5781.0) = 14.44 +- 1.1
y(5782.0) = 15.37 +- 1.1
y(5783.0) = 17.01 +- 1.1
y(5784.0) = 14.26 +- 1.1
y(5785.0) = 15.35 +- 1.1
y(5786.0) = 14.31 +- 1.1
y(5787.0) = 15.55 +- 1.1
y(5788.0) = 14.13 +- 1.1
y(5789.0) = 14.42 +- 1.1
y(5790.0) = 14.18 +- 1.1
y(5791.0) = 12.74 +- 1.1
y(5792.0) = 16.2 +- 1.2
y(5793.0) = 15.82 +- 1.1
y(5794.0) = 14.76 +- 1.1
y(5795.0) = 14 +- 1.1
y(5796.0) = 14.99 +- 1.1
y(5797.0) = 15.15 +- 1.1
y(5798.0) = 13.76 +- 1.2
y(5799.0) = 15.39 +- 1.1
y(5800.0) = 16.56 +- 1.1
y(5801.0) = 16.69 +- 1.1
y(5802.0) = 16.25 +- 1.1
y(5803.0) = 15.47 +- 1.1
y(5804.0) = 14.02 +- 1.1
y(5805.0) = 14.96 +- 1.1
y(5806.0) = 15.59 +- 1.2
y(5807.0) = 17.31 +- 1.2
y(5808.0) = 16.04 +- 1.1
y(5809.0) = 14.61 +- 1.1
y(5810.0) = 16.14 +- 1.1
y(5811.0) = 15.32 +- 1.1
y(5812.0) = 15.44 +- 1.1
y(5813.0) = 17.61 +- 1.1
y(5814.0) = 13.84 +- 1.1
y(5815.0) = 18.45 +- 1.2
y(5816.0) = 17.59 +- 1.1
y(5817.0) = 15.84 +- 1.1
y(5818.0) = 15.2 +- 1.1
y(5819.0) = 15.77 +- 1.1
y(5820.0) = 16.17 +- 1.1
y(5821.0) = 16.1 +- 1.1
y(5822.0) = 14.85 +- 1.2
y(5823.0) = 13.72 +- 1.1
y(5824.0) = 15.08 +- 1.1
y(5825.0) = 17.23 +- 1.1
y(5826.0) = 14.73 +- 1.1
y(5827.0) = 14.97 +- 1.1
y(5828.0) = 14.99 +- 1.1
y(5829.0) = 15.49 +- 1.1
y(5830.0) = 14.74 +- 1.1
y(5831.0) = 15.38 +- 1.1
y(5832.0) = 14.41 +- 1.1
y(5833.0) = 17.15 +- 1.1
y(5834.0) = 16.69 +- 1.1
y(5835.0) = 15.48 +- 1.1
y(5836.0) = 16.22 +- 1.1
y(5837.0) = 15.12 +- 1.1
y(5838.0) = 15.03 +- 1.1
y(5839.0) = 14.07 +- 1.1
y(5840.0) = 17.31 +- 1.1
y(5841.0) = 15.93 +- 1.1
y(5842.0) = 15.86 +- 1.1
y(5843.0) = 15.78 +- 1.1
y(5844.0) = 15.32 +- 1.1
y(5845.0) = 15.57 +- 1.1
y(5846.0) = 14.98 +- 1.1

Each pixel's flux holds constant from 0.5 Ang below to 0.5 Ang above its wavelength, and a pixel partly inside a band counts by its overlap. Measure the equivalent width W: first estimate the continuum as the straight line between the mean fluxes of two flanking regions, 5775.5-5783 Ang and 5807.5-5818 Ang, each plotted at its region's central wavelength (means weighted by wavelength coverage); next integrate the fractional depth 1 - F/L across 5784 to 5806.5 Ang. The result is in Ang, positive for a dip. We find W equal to 0.9 Ang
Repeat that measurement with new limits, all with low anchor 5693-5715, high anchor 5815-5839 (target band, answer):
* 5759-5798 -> 0.01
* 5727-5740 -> -0.86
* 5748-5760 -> -0.48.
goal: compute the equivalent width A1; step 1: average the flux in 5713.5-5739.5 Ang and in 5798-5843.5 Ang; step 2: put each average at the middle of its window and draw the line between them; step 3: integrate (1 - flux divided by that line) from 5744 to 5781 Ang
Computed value 0.4 Ang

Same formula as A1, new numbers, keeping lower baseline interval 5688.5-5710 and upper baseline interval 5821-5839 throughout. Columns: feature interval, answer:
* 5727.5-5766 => -1.8 Ang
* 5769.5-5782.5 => -0.4 Ang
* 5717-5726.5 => -0.7 Ang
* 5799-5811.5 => -0.4 Ang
